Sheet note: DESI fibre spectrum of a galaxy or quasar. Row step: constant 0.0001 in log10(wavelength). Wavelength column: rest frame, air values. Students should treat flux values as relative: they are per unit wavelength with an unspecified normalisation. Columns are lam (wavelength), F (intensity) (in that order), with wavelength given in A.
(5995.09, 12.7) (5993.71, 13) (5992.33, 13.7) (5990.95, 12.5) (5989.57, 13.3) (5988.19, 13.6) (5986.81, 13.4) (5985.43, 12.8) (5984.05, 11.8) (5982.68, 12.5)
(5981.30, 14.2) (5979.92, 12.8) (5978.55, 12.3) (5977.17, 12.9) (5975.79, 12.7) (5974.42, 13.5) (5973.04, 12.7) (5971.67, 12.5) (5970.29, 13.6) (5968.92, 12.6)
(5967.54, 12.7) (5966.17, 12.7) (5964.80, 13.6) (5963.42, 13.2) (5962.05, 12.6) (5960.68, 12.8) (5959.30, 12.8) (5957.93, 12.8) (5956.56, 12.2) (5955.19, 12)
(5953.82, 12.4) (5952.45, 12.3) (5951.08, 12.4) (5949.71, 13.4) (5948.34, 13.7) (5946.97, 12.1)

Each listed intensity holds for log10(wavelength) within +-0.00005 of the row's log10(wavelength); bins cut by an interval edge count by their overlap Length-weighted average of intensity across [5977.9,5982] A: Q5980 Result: 13.1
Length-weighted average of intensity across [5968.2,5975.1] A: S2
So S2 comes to 13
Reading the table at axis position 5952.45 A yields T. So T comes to 12.3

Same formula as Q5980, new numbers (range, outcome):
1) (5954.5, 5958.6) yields 12.3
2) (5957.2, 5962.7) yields 12.7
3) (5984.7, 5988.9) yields 13.2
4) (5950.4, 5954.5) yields 12.4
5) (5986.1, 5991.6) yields 13.2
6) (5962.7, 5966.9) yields 13.2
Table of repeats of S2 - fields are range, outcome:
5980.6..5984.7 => 12.8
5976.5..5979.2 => 12.6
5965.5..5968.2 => 12.7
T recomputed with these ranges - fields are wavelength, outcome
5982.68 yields 12.5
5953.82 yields 12.4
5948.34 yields 13.7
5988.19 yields 13.6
